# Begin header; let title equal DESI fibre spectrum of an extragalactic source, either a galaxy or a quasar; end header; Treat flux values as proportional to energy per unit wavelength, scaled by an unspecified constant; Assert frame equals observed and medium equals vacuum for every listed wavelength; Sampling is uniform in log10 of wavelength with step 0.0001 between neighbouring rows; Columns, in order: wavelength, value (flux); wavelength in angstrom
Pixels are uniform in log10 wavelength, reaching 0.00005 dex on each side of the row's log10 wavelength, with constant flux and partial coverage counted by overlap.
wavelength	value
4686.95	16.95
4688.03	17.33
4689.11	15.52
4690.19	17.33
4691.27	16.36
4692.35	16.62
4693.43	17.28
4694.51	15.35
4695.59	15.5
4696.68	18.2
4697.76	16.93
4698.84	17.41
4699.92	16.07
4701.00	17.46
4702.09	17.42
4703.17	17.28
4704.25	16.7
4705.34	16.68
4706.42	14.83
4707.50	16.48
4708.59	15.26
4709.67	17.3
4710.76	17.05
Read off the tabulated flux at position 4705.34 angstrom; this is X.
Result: 16.68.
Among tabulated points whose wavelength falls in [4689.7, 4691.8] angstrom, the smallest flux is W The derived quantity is 16.36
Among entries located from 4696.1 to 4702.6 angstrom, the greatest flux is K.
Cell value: 18.2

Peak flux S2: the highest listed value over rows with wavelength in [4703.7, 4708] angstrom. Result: 16.7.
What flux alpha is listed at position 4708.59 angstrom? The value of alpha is 15.26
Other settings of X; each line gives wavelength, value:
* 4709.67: 17.3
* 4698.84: 17.41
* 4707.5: 16.48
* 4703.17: 17.28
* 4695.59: 15.5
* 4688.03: 17.33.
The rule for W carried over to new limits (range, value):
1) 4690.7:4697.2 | 15.35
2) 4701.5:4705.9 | 16.68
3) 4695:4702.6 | 15.5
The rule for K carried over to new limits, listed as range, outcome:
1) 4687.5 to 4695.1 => 17.33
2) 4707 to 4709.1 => 16.48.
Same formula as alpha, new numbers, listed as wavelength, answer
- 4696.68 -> 18.2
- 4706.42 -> 14.83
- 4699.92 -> 16.07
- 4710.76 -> 17.05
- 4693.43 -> 17.28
